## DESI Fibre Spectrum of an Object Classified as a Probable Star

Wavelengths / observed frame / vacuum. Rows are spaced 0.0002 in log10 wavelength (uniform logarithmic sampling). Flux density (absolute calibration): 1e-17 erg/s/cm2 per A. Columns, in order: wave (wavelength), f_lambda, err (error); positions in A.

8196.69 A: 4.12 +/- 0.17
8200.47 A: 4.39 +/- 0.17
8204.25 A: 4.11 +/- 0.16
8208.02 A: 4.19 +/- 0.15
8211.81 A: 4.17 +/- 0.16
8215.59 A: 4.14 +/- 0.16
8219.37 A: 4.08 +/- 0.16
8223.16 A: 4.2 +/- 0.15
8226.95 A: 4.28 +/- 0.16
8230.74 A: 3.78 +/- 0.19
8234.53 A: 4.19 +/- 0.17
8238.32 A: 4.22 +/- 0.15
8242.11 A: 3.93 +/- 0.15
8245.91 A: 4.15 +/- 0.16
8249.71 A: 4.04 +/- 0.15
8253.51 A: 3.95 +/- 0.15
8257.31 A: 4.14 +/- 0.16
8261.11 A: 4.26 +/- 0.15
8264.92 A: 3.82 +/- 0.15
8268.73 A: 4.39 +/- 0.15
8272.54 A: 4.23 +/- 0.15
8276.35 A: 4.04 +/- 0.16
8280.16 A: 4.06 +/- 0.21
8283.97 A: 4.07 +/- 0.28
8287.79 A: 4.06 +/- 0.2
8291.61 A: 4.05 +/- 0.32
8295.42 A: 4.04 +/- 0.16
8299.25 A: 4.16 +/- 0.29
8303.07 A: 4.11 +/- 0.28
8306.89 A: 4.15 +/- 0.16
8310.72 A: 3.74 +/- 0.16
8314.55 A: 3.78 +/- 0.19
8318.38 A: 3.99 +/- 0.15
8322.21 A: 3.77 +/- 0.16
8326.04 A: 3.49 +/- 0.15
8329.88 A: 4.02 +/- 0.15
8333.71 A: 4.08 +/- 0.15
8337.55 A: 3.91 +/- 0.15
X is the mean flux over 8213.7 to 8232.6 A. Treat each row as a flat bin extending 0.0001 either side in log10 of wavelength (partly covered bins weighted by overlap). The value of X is 4.1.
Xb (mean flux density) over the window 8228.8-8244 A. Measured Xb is 4.03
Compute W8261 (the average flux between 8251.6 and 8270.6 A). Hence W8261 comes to 4.11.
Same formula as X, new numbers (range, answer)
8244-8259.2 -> 4.07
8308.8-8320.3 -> 3.84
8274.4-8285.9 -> 4.06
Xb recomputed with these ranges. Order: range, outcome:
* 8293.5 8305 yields 4.11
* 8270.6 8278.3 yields 4.14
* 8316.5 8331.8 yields 3.82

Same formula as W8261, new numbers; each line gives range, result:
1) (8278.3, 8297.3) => 4.06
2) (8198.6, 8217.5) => 4.2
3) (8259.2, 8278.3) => 4.15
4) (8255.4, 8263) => 4.2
